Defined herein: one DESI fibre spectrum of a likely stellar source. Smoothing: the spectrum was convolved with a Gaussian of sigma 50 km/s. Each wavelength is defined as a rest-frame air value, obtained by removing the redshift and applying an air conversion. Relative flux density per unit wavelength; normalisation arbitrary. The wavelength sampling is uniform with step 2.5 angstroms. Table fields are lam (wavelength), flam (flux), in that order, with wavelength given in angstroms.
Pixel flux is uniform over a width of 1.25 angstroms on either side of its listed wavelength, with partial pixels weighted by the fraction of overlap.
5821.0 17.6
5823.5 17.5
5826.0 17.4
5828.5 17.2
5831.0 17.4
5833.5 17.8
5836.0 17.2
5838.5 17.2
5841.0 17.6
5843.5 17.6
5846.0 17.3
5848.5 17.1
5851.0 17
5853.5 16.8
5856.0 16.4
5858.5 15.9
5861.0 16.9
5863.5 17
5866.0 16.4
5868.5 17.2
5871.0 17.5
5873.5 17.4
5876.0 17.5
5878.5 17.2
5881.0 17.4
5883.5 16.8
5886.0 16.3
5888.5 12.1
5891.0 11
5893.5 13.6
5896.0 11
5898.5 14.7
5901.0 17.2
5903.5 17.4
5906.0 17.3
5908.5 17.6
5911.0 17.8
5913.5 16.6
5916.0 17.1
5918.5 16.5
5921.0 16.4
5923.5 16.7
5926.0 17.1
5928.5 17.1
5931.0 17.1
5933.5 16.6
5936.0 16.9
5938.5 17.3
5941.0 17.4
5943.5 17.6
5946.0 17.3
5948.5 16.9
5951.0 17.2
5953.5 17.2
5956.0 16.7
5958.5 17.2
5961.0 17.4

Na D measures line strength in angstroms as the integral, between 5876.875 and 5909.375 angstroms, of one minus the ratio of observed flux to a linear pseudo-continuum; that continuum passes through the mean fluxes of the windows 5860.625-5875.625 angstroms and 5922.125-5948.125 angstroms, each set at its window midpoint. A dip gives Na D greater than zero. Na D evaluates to 3.3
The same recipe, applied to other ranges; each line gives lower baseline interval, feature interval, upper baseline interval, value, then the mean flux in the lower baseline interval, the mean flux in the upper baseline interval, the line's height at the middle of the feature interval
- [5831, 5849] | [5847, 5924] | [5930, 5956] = 4.6 angstroms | 17.4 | 17.1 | 17.3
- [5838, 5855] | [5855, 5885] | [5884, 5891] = -3.3 angstroms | 17.2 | 13.9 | 15.3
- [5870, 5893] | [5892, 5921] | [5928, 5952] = 0.6 angstroms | 15.8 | 17.1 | 16.4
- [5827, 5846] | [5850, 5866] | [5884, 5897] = -1.0 angstroms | 17.4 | 13.1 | 15.7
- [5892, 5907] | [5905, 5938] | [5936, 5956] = -1.9 angstroms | 15.1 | 17.2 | 16.1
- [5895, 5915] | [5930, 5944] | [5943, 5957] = -0.2 angstroms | 16.3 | 17.1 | 16.9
